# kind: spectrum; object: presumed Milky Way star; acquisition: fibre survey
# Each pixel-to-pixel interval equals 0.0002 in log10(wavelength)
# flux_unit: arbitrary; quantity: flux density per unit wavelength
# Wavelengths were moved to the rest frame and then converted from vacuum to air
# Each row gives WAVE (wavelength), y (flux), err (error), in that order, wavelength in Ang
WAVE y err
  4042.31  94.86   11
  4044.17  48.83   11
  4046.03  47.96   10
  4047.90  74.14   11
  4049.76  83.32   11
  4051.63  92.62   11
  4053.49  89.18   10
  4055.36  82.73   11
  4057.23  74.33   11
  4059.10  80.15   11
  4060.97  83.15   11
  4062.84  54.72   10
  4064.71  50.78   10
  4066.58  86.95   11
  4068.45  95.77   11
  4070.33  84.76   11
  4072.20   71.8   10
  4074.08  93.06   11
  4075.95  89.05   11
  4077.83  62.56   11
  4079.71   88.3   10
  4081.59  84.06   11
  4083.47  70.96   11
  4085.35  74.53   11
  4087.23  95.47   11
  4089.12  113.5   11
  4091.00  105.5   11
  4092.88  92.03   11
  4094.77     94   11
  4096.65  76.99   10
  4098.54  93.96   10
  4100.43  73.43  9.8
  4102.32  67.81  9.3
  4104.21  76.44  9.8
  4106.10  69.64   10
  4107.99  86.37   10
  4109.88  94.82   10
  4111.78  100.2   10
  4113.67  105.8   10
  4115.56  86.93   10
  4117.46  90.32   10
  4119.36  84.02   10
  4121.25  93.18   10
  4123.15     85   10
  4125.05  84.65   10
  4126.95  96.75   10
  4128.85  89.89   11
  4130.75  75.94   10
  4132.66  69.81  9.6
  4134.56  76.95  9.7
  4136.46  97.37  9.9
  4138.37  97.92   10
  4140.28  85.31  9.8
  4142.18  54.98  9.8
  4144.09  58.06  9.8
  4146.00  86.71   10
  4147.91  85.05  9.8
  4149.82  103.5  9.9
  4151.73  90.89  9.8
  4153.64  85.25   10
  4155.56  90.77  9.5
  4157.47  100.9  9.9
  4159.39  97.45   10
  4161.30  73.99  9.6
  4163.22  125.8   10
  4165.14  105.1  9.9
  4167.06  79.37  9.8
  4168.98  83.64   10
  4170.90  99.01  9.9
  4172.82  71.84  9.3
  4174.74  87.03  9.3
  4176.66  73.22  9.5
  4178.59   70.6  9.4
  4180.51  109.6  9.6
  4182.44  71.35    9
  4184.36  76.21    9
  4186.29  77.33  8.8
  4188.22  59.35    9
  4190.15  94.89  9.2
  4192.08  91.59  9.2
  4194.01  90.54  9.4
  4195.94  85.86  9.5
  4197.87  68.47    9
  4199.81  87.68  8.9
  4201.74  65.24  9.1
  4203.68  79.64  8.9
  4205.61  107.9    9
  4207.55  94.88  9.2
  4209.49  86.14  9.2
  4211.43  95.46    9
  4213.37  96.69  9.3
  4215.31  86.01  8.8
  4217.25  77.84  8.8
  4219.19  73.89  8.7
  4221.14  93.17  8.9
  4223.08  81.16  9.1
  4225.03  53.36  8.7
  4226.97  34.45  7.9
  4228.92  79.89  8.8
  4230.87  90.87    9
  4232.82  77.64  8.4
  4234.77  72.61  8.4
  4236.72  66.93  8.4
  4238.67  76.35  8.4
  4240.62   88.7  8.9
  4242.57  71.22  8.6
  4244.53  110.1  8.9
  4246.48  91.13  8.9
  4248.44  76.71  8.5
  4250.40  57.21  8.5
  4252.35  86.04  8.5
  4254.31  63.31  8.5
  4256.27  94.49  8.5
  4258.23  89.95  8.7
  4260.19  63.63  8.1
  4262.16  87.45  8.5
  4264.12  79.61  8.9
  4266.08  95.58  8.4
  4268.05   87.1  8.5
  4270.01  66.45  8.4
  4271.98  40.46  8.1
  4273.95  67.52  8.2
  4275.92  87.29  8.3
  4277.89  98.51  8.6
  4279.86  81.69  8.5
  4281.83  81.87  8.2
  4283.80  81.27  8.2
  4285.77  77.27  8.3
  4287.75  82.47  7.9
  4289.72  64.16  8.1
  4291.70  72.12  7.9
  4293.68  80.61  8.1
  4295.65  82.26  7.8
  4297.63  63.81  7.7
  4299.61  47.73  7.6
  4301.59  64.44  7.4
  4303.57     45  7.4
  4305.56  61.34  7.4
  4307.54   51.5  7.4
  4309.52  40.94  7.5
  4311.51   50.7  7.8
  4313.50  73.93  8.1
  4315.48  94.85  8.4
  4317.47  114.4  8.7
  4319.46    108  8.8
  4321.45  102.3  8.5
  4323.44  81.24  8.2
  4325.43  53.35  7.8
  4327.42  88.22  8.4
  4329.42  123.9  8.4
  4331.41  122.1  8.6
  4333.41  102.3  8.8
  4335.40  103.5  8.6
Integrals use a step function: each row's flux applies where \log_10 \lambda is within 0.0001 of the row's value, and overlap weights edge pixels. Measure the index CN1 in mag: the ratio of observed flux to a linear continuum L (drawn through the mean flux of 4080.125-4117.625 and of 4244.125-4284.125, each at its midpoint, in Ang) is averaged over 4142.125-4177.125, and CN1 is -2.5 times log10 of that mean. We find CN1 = -0.041 mag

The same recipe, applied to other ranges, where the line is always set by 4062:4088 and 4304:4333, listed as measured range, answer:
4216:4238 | 0.117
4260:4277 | 0.089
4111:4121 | -0.175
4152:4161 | -0.149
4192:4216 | -0.081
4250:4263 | 0.050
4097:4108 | 0.029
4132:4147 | 0.018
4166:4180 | -0.018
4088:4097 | -0.229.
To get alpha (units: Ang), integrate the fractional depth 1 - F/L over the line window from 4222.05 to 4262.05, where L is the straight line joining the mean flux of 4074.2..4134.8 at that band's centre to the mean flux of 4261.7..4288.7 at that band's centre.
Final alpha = 2.06 Ang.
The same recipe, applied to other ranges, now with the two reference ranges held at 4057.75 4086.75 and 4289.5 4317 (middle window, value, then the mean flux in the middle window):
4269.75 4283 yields -1.8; 75.4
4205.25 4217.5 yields -3.8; 92.2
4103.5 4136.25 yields -4.8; 86.6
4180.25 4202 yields -3.0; 81.1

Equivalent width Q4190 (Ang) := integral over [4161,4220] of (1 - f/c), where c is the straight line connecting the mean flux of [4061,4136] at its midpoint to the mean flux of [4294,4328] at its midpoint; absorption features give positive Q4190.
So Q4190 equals -4.8 Ang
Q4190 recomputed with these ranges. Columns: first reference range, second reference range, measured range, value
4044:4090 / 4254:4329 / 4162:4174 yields -2.4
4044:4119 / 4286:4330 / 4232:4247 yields -0.9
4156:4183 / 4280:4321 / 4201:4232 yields 0.9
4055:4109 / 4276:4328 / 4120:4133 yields -0.9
